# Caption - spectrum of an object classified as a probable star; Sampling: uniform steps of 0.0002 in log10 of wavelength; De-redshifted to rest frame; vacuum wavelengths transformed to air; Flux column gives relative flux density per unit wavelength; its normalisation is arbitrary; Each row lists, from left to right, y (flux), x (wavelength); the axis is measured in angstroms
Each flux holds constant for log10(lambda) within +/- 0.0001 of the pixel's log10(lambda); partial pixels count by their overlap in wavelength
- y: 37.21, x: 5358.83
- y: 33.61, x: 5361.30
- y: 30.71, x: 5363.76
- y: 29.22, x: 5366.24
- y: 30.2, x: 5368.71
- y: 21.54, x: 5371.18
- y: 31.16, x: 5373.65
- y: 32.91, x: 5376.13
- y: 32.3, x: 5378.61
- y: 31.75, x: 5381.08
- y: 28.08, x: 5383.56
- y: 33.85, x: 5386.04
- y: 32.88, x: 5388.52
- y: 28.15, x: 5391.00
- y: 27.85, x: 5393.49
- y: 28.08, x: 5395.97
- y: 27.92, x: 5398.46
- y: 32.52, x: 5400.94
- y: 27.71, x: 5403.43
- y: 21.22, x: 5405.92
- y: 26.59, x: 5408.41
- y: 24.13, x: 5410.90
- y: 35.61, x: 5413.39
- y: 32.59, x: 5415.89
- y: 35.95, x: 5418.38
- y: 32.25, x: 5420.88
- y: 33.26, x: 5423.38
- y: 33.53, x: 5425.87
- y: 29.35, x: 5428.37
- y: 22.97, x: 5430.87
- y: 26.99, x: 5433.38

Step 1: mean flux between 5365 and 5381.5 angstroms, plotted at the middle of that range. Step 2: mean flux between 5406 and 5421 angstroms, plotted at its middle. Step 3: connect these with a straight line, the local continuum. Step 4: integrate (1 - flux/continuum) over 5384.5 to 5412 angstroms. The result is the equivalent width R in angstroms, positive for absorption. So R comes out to 1.7 angstroms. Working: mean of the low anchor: 29.8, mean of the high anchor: 30.3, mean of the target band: 28.3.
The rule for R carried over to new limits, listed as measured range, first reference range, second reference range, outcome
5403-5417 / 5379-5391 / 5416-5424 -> 2.2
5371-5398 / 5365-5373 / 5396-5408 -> -2.8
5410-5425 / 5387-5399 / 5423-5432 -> -1.6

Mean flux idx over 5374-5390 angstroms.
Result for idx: 31.9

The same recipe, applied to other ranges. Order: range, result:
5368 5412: 28.8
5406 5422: 30.5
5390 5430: 29.7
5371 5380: 30.5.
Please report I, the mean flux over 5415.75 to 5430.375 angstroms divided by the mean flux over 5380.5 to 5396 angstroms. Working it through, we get 1.1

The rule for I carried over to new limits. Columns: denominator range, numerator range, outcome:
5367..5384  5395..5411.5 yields 0.91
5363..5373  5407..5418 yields 1.08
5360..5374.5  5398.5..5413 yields 0.92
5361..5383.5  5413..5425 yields 1.12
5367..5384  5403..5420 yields 0.98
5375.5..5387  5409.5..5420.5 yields 1.01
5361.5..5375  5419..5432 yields 1.06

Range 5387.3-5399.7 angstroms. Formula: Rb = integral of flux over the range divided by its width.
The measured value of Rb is 29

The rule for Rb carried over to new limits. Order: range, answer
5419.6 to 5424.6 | 32.7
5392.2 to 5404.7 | 28.8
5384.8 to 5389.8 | 33.3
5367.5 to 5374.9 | 27.6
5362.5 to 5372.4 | 28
